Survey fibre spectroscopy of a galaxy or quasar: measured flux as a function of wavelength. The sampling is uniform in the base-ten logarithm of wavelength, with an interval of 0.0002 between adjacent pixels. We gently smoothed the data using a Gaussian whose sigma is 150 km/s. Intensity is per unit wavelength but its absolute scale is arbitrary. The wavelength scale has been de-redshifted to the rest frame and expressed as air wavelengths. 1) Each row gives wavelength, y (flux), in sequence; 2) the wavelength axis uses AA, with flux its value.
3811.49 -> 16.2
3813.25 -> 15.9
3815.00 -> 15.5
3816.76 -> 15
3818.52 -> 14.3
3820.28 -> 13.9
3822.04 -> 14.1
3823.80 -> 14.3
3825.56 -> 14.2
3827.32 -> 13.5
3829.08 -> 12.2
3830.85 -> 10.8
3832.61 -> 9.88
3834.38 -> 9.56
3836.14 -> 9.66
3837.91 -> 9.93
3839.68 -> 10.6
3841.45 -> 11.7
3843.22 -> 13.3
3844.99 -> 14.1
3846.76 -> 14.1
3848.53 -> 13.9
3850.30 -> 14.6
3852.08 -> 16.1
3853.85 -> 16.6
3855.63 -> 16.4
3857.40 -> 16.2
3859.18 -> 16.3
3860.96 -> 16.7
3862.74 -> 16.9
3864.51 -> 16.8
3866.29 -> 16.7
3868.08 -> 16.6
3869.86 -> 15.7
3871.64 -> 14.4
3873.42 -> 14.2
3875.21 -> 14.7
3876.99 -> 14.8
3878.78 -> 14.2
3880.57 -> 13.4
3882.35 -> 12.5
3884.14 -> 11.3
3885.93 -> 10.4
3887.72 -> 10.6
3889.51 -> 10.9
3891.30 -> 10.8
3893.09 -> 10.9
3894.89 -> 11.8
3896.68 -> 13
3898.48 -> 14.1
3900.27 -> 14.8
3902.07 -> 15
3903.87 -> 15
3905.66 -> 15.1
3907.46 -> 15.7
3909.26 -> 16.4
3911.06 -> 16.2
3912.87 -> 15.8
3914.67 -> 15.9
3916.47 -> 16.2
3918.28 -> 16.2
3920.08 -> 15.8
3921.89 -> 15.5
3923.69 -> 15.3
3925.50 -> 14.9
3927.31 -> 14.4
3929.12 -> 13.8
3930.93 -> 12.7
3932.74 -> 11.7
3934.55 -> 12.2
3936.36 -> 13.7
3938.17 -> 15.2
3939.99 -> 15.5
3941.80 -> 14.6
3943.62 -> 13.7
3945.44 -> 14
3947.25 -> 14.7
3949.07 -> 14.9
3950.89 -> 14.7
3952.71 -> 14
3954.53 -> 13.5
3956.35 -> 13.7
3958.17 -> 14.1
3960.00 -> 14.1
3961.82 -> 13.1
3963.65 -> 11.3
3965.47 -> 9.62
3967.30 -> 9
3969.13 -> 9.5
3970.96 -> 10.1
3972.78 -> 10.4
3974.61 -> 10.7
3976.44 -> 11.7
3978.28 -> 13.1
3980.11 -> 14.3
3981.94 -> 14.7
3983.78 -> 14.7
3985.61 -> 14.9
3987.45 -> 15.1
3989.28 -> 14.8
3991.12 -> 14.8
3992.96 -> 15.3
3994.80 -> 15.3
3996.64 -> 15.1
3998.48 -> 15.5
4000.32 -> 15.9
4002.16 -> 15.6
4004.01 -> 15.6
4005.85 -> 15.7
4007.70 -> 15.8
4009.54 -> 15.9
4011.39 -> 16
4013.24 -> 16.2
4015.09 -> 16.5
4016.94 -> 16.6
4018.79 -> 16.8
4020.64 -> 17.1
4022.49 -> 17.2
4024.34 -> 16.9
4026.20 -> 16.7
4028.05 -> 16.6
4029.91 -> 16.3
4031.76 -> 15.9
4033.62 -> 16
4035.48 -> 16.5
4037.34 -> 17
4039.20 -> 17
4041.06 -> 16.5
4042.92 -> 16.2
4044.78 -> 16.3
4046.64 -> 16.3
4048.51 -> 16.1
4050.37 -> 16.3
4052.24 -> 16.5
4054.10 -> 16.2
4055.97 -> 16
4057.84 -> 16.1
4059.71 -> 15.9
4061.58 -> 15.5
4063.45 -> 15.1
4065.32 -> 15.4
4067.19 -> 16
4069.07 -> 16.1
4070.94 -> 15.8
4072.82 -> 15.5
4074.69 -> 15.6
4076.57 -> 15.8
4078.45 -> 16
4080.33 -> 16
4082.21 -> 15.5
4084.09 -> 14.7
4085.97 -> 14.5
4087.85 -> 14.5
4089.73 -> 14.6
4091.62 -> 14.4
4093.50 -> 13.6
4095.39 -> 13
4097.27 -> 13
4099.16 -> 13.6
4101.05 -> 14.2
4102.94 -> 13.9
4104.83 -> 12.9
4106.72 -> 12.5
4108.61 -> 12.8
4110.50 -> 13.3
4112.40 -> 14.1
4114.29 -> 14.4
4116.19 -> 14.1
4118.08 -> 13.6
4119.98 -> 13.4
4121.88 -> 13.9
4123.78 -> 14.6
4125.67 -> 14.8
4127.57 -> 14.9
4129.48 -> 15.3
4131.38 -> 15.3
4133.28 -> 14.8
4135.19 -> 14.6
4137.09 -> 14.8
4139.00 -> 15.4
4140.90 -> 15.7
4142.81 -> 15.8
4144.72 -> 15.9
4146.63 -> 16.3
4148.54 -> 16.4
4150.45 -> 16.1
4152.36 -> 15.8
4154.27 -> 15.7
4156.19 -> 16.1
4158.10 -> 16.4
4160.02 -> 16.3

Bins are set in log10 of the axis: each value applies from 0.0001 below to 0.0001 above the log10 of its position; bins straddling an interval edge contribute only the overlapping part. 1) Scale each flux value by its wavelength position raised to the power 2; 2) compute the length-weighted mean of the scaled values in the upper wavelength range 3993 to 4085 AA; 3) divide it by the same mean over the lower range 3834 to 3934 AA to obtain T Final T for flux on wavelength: 1.2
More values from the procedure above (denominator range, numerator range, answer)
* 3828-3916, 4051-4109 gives 1.19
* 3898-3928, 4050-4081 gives 1.11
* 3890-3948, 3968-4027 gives 1.07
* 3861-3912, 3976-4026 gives 1.17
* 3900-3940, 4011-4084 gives 1.16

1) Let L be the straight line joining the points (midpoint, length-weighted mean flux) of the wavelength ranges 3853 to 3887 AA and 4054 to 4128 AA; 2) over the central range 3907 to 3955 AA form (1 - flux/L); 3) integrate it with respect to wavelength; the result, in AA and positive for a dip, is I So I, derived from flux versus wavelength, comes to 0.5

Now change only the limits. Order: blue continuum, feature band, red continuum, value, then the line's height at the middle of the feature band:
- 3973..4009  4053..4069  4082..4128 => -1.8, 14.2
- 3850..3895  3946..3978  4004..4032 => 6.6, 15.6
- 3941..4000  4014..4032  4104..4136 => -4.0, 13.7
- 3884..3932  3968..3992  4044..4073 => 3.2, 15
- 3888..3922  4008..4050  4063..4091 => -3.8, 15.1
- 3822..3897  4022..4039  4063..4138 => -2.8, 14.2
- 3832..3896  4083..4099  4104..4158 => 0.6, 14.6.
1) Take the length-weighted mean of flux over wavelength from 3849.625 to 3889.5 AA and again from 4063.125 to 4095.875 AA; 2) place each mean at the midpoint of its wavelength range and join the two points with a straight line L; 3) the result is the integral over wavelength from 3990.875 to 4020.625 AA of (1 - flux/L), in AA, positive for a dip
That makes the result -1.7 AA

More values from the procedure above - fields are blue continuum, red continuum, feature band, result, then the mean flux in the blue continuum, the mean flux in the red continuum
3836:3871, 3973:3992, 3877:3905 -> 3.5 AA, 14.8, 13.8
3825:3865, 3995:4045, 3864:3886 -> -0.5 AA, 13.6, 16.3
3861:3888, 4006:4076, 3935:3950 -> 0.7 AA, 14.4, 16.2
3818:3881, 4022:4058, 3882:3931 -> 2.5 AA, 14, 16.4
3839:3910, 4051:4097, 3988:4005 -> -0.5 AA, 14.2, 15.3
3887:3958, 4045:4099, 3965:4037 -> 0.1 AA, 14.2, 15.3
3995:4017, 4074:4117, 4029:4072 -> -3.2 AA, 15.8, 14.2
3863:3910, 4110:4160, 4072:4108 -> 1.2 AA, 13.9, 15.1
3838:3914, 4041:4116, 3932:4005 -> 4.8 AA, 14.2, 15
